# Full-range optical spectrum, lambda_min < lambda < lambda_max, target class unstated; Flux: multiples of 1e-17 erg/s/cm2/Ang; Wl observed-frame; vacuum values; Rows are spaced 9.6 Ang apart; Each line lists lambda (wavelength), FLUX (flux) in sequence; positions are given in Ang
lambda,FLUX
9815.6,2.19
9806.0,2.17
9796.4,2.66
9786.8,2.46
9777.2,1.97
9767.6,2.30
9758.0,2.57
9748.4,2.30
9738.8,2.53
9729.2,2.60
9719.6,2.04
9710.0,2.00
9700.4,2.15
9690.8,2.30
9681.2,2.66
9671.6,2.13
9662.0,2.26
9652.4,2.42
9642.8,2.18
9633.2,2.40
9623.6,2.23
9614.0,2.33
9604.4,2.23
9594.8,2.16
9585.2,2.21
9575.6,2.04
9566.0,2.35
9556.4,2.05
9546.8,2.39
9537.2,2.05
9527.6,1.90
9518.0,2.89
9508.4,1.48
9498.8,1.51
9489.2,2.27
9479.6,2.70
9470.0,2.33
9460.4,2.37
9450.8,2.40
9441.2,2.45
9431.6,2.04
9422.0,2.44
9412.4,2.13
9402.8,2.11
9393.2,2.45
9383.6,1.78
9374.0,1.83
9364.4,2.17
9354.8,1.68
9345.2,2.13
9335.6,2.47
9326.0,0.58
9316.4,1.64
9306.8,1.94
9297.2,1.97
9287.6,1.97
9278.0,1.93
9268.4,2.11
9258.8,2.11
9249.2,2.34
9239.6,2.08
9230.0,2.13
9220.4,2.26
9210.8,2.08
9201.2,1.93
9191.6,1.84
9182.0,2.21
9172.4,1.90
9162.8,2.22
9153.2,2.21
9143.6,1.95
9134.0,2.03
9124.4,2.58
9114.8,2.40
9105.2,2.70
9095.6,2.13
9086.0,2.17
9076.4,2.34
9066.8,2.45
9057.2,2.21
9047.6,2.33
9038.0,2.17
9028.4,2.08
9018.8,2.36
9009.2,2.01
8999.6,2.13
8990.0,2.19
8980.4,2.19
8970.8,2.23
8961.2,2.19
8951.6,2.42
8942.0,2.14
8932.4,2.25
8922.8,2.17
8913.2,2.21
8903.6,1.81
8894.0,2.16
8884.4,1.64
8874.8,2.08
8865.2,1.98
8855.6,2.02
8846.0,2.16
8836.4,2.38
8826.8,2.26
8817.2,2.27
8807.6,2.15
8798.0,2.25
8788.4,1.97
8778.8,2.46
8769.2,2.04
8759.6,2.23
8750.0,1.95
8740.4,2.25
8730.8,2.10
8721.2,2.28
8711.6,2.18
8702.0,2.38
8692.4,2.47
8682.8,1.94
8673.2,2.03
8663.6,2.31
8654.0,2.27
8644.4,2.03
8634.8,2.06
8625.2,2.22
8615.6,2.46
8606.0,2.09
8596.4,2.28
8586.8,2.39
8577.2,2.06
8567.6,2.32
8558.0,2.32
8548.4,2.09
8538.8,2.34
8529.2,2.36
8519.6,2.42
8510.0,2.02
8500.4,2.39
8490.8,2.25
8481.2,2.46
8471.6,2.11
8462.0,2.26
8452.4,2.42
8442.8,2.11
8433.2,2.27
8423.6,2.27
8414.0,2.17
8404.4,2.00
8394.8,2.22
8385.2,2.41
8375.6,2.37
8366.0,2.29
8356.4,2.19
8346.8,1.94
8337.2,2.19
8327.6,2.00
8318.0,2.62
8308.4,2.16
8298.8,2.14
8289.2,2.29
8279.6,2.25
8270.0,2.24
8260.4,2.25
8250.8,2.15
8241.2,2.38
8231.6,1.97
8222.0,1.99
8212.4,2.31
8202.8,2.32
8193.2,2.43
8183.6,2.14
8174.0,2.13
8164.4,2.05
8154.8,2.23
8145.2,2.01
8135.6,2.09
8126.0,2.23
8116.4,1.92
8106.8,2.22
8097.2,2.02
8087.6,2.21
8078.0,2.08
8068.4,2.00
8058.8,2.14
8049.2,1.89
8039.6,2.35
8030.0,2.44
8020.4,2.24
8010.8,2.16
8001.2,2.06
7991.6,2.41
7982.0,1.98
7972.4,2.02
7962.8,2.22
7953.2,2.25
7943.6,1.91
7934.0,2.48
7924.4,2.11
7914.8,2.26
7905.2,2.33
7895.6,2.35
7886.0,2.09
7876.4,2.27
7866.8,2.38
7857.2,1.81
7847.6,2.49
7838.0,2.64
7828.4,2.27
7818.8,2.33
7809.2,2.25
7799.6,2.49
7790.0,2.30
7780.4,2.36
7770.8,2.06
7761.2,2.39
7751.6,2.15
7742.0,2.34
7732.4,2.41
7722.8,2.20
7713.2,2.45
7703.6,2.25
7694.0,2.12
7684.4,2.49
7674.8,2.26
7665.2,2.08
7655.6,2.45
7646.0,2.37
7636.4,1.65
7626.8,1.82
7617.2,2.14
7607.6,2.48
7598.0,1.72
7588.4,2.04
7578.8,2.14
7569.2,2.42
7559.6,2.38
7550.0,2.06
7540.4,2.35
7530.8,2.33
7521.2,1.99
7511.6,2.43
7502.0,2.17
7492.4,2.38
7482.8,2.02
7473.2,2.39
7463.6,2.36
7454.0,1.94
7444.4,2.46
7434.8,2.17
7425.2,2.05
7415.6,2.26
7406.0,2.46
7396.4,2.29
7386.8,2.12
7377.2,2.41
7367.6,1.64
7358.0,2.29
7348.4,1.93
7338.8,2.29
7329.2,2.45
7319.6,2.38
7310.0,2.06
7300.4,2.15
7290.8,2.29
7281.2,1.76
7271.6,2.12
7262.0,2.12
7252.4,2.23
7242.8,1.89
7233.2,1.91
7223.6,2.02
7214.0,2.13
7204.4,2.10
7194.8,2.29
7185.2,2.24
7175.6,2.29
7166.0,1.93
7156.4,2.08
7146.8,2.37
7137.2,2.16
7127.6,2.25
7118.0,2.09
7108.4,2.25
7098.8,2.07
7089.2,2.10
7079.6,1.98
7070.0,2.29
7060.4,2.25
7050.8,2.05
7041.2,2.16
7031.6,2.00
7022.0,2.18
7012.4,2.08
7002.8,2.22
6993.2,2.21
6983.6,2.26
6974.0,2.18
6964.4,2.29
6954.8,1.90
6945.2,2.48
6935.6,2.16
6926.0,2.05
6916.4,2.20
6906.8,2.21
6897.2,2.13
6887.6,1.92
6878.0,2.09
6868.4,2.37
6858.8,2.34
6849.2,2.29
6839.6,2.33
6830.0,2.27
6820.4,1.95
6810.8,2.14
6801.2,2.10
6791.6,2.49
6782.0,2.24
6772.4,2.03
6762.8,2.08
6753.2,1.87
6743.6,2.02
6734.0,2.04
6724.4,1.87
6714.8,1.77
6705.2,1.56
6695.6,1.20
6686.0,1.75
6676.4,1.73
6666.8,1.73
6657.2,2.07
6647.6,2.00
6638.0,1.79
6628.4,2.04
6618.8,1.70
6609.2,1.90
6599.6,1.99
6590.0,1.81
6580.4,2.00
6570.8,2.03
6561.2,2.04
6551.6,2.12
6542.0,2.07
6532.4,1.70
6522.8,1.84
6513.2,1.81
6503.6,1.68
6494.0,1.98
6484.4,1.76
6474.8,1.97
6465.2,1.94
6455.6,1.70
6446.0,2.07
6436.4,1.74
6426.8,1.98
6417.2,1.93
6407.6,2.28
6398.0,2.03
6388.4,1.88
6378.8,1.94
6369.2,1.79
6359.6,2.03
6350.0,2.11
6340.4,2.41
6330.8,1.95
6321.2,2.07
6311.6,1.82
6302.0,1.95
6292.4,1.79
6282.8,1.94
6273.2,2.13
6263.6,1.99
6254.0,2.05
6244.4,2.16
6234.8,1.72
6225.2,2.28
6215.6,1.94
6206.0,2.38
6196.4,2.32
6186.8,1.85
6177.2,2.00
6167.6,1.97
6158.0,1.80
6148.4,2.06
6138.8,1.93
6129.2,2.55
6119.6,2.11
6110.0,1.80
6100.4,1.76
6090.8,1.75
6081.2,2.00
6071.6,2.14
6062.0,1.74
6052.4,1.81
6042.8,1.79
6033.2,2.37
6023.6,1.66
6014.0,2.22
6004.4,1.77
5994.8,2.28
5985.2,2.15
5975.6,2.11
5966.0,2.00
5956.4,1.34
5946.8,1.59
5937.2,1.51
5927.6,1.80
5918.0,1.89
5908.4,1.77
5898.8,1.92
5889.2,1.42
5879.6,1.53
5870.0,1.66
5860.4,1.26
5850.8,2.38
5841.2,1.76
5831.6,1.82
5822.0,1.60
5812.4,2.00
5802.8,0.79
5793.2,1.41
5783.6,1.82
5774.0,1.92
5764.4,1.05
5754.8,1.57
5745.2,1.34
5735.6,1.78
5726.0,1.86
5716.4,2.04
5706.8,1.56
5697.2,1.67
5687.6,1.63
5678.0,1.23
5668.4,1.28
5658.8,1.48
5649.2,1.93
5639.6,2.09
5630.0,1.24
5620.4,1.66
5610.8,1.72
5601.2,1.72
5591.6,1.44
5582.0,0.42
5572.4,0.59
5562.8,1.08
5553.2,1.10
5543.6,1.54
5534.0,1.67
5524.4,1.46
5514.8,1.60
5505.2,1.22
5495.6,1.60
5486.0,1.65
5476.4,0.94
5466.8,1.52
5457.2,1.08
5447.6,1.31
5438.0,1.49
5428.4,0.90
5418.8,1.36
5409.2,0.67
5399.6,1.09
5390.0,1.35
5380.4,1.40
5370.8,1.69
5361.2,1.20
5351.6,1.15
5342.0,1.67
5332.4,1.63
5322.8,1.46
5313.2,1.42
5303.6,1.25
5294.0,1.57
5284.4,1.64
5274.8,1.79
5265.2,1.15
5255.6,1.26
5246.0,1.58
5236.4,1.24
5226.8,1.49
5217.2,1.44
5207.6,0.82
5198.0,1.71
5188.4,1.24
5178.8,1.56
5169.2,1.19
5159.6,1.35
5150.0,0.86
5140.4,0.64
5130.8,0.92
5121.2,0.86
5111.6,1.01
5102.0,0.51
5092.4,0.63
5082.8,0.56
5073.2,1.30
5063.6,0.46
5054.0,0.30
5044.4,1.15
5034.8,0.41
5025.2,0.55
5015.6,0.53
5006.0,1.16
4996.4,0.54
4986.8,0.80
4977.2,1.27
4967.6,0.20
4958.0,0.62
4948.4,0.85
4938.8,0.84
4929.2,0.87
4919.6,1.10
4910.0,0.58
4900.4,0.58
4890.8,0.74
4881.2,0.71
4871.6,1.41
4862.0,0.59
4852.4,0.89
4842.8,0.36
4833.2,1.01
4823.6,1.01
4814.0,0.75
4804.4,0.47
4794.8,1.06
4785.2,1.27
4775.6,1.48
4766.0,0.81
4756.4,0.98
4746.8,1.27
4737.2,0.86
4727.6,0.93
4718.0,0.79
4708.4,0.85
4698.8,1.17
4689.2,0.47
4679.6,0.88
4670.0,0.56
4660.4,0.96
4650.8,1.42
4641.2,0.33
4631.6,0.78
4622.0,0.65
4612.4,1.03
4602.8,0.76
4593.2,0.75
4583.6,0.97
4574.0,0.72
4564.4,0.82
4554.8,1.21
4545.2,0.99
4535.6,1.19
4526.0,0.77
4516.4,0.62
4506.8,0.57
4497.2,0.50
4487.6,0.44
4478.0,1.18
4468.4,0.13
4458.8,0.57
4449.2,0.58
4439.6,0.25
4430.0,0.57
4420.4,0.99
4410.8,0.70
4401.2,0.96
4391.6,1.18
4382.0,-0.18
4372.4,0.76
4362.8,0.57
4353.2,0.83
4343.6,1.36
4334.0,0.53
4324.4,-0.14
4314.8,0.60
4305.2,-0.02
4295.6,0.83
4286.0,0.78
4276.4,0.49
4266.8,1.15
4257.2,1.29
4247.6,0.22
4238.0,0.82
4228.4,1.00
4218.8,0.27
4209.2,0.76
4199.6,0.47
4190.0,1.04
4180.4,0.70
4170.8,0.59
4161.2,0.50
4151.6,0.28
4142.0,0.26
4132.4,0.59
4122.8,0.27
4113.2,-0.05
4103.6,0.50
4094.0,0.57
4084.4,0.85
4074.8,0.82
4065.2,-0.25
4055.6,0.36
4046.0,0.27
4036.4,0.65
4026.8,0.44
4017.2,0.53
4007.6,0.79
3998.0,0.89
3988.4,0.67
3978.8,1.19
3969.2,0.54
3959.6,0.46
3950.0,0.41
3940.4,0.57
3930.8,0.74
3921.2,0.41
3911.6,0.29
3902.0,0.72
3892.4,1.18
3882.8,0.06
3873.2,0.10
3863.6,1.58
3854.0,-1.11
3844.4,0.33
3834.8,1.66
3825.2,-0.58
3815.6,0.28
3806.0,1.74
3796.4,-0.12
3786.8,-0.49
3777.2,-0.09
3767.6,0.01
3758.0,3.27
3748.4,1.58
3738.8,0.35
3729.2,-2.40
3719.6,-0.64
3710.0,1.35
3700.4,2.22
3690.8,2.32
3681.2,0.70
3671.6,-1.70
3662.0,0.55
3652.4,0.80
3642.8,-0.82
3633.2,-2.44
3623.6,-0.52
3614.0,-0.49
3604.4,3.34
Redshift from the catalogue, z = 0.294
